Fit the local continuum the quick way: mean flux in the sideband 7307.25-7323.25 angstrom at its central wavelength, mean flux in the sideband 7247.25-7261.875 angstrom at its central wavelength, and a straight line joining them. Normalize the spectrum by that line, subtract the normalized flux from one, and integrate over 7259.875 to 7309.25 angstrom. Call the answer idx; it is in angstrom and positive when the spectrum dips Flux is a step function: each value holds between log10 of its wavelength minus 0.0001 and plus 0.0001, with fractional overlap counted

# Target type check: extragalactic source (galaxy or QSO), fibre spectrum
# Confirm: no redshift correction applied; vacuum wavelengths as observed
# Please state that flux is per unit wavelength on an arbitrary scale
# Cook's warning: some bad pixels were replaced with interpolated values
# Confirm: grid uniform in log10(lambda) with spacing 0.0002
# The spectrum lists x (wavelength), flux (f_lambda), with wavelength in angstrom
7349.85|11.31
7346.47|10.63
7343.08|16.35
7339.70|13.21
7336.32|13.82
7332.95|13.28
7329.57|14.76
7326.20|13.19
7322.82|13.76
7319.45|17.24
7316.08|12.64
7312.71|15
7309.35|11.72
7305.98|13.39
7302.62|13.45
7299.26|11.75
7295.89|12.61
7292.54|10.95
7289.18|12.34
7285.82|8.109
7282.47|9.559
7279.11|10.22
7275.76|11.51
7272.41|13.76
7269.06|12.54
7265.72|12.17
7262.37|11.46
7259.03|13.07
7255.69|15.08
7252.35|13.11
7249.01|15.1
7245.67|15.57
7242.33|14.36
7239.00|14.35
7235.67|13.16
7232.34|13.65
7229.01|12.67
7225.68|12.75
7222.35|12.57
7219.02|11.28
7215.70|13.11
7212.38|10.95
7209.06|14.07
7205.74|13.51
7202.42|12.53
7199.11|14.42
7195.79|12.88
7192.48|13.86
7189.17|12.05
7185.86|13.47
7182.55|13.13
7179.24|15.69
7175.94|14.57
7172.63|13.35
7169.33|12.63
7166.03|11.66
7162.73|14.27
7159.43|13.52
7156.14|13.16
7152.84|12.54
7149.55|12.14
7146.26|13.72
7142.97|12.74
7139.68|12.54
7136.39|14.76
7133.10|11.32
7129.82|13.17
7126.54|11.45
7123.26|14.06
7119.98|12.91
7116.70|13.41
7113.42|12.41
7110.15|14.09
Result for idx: 8.0 angstrom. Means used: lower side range 13.9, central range 11.7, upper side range 14.1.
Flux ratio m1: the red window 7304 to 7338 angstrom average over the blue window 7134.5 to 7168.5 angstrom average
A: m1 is 1.1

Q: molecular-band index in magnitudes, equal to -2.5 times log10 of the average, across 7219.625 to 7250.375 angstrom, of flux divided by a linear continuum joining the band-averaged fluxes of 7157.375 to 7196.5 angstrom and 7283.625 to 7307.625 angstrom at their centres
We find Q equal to -0.09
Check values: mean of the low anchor 13.4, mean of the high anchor 11.8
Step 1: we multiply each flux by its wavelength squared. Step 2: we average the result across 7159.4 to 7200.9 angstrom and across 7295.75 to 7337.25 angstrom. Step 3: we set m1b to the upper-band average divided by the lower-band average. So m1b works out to 1.0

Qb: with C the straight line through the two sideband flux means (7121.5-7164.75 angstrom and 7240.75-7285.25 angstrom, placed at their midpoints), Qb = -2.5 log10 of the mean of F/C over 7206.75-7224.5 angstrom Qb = 0.04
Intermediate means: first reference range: 13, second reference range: 12.8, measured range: 12.4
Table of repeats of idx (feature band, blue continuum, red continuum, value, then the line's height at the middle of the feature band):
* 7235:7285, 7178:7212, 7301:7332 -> 2.8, 13.7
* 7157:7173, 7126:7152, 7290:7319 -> -0.3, 12.8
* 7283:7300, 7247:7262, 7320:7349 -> 3.4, 13.8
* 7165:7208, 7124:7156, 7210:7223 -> -3.7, 12.3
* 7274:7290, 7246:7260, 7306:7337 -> 4.4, 14.1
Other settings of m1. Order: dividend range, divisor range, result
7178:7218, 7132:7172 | 1.02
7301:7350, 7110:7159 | 1.06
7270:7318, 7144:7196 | 0.90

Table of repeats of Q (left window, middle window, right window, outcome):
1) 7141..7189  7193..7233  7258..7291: -0.03 mag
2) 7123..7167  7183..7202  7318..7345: 0.00 mag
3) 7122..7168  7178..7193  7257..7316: -0.07 mag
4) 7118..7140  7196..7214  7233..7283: -0.01 mag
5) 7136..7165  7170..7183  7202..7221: -0.10 mag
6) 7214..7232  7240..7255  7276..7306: -0.20 mag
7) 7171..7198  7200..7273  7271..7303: -0.07 mag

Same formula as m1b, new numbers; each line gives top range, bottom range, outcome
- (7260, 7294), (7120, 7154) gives 0.91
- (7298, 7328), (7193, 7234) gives 1.08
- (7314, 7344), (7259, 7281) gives 1.20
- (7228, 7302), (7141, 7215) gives 0.98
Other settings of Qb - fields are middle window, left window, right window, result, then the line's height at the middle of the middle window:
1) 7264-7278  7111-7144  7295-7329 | 0.08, 13.4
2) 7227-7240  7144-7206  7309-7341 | 0.01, 13.6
